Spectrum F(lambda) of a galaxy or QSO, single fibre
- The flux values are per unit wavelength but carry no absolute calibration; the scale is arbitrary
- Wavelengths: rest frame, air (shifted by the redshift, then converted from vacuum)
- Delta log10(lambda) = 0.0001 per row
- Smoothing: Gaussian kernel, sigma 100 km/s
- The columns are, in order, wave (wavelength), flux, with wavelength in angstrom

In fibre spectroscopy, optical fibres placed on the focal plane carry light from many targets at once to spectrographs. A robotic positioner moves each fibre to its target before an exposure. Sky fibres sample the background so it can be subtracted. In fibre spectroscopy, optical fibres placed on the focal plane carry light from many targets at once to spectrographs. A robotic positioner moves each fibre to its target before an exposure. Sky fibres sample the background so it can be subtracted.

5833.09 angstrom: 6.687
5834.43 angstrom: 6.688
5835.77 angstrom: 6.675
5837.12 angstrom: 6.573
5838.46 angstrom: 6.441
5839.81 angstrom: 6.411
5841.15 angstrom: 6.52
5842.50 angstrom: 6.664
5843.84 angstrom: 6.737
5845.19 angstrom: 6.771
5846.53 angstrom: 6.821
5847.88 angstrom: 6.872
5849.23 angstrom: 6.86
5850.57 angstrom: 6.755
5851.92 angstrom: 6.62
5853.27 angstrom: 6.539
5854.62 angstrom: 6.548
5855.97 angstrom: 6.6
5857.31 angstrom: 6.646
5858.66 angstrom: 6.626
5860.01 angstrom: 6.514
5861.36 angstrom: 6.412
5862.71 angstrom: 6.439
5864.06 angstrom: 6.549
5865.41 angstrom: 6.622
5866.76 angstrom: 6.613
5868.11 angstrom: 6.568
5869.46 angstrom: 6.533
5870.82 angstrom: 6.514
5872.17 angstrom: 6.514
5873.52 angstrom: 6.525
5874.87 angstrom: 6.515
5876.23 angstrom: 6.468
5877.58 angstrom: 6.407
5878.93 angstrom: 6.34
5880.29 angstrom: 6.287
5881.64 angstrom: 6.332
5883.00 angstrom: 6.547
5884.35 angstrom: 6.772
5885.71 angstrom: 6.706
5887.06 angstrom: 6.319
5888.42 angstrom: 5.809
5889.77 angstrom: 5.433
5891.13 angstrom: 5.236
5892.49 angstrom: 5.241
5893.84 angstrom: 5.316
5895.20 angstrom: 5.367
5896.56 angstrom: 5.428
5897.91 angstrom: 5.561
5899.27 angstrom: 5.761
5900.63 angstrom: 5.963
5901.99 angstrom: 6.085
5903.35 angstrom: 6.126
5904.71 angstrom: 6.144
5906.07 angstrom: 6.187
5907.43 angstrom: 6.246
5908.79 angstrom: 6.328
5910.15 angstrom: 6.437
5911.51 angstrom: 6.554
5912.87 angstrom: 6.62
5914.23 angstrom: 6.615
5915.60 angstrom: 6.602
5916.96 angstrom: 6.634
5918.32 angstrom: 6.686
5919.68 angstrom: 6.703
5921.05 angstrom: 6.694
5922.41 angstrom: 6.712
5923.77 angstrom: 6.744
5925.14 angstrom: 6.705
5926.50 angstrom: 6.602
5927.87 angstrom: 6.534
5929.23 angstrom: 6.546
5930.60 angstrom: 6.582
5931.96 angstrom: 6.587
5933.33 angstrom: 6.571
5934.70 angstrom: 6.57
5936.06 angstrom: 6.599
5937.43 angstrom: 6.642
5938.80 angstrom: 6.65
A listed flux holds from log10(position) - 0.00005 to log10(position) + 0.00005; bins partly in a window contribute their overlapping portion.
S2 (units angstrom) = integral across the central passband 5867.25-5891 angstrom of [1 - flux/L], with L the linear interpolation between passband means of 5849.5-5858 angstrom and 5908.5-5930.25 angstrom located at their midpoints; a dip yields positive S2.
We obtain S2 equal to 0.9 angstrom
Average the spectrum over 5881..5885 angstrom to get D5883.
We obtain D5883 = 6.55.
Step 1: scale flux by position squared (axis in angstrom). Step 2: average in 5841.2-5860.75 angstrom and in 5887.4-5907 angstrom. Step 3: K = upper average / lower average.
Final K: 0.87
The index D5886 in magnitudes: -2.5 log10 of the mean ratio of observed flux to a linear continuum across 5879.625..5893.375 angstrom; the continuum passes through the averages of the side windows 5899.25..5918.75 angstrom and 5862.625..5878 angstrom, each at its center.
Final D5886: 0.07 mag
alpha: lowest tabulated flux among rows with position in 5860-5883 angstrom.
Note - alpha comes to 6.287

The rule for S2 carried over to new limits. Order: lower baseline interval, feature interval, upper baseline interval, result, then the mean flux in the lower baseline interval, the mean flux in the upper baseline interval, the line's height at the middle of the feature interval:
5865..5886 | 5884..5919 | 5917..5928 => 2.8 angstrom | 6.51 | 6.68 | 6.6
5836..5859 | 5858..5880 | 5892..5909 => -0.7 angstrom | 6.65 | 5.82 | 6.31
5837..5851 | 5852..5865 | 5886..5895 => -0.4 angstrom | 6.68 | 5.6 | 6.34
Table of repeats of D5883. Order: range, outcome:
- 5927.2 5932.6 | 6.57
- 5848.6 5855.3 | 6.66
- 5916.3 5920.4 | 6.67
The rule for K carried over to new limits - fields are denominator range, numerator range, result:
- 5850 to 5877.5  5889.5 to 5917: 0.93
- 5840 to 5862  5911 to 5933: 1.02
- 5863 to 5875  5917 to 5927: 1.04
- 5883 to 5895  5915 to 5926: 1.15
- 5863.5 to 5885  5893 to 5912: 0.92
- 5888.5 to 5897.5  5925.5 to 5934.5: 1.24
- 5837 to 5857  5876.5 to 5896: 0.92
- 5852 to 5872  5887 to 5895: 0.85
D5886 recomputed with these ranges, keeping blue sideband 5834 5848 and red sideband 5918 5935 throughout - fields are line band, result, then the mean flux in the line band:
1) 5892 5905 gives 0.17 mag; 5.69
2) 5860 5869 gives 0.02 mag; 6.53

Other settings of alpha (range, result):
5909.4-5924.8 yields 6.437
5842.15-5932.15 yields 5.236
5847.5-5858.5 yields 6.539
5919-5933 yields 6.534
